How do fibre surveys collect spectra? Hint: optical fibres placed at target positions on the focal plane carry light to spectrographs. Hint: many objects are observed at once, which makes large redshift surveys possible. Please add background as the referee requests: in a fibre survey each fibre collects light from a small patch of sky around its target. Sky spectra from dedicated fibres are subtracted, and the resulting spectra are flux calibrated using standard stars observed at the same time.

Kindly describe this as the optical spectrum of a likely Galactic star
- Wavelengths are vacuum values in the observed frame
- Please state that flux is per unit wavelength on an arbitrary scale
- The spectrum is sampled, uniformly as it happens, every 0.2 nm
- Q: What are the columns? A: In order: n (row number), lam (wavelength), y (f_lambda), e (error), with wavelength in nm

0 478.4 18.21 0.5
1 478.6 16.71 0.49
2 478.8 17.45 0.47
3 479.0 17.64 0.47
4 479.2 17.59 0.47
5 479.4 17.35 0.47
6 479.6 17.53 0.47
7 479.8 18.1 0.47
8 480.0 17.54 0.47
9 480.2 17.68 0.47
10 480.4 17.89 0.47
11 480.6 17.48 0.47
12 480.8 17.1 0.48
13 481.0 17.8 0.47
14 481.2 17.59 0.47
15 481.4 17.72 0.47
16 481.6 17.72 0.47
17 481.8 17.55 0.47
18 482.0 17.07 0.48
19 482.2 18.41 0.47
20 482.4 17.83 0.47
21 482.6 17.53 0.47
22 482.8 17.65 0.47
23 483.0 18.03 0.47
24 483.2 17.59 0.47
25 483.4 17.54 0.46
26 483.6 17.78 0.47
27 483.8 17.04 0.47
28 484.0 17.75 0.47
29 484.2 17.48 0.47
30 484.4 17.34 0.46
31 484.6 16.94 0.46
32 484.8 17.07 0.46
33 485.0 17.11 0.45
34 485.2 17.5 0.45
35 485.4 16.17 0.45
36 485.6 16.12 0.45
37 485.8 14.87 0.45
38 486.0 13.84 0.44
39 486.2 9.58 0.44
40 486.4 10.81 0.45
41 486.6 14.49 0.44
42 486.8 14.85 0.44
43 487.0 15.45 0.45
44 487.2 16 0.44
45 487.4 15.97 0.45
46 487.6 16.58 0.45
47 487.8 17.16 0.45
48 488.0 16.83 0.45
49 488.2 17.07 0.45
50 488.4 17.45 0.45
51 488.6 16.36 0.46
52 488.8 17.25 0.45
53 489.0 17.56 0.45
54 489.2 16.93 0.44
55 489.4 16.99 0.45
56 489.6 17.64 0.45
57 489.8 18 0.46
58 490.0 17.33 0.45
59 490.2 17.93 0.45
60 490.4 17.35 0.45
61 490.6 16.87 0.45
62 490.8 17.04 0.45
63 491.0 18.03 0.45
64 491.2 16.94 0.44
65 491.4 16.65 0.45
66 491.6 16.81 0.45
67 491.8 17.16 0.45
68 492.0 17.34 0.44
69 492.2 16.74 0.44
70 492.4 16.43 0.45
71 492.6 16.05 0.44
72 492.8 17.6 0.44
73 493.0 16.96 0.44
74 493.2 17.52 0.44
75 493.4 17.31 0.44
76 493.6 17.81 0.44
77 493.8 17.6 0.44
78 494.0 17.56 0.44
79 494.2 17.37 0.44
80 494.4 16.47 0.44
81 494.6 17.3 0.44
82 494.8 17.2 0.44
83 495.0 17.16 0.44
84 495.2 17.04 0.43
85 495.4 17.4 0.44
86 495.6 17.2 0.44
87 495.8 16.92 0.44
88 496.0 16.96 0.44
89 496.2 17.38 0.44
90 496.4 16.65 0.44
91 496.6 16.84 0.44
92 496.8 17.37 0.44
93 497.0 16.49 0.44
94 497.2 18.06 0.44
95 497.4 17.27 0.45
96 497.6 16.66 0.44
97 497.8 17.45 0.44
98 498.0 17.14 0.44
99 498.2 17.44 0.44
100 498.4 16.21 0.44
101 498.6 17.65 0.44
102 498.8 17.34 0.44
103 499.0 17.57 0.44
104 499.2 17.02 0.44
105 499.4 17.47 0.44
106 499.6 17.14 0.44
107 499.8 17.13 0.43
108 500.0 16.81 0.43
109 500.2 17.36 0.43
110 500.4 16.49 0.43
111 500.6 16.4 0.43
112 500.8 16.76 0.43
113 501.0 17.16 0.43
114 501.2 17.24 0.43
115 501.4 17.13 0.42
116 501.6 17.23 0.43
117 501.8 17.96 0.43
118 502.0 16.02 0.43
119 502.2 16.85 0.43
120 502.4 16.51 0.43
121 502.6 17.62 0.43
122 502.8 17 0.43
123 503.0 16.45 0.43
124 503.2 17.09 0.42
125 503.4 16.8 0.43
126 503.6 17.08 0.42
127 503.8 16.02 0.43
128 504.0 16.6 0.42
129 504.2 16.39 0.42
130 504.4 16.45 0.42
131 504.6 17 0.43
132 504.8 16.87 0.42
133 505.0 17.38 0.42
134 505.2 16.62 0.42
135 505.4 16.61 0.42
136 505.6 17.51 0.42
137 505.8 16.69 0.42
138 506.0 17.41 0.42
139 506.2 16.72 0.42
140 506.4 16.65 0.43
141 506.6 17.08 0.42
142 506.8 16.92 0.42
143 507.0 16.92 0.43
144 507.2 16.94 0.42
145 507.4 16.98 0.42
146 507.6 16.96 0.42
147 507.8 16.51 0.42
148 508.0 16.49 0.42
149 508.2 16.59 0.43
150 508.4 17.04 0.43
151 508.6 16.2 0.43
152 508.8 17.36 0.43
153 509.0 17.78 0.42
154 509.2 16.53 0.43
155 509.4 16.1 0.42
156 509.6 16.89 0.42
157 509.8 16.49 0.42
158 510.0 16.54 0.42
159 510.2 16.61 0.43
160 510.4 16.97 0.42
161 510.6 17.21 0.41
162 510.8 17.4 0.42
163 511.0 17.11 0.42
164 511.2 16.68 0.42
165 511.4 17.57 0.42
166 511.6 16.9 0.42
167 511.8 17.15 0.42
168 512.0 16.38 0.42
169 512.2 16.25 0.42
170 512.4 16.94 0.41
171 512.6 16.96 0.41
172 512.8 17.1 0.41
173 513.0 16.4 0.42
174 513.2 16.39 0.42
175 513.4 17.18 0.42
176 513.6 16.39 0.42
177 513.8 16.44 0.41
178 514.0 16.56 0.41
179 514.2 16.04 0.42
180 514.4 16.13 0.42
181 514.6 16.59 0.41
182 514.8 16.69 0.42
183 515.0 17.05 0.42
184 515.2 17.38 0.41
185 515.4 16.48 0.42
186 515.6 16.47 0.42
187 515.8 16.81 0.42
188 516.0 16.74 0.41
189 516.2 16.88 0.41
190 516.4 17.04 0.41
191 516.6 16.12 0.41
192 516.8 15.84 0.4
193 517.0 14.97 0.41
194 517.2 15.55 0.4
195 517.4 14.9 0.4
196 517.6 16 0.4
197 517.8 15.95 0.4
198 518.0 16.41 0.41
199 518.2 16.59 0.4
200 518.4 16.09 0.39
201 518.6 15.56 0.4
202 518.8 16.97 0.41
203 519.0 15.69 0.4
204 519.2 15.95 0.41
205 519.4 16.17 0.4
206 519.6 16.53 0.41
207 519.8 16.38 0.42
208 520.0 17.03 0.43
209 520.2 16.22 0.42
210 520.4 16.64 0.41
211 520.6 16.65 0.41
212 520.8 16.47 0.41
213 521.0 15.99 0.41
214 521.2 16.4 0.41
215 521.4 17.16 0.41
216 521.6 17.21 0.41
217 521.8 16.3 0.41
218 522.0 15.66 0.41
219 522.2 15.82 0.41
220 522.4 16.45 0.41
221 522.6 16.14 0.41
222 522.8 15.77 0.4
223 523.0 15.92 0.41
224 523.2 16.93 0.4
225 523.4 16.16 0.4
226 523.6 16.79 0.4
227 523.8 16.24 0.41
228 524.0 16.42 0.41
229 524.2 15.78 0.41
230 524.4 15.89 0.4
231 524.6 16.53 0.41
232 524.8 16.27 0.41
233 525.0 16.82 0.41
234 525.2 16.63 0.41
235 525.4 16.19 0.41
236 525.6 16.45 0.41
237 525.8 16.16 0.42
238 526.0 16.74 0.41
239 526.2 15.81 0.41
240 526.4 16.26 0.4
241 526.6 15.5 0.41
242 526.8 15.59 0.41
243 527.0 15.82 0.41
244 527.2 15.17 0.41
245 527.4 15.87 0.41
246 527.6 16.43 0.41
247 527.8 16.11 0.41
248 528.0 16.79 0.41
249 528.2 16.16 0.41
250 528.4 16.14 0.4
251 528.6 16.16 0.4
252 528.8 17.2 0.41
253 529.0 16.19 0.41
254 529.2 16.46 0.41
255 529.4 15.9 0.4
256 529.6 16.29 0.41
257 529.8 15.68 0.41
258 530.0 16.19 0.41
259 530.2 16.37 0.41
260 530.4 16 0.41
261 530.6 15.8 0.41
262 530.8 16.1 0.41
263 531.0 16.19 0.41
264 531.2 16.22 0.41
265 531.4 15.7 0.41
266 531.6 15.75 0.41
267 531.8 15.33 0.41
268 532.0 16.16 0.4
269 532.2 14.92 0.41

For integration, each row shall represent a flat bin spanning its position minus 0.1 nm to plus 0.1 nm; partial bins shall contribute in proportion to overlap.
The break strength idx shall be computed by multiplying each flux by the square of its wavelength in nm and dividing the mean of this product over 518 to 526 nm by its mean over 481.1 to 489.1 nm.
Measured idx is 1.1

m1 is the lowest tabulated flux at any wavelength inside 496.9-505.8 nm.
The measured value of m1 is 16.02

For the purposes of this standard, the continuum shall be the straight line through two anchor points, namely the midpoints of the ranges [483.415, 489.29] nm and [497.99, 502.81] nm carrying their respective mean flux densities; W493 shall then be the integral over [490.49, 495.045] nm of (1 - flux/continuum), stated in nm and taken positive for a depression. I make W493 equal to -0.16 nm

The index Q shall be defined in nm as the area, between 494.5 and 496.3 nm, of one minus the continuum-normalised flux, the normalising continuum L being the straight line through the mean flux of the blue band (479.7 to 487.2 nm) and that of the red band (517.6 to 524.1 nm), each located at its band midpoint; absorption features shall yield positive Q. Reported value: -0.06 nm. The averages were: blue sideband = 16.7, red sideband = 16.3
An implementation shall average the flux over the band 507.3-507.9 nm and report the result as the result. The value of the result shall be 16.8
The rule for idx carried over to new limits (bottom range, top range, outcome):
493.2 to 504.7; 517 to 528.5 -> 1.04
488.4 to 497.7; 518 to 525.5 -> 1.07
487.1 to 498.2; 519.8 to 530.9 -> 1.08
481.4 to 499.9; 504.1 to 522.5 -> 1.07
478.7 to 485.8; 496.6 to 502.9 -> 1.05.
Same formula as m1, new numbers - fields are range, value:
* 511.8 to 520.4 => 14.9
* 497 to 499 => 16.21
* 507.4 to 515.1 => 16.04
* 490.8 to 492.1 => 16.65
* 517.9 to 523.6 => 15.56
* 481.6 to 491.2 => 9.58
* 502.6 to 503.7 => 16.45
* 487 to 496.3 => 15.45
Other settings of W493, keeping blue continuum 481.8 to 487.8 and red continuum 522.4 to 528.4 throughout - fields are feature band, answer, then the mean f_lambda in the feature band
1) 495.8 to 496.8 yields -0.04 nm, 17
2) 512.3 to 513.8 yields -0.05 nm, 16.7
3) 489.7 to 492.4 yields -0.15 nm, 17.2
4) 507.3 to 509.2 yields -0.07 nm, 16.9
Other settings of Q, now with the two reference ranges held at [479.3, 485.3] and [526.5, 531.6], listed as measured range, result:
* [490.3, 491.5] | 0.01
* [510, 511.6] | -0.04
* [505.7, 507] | -0.01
